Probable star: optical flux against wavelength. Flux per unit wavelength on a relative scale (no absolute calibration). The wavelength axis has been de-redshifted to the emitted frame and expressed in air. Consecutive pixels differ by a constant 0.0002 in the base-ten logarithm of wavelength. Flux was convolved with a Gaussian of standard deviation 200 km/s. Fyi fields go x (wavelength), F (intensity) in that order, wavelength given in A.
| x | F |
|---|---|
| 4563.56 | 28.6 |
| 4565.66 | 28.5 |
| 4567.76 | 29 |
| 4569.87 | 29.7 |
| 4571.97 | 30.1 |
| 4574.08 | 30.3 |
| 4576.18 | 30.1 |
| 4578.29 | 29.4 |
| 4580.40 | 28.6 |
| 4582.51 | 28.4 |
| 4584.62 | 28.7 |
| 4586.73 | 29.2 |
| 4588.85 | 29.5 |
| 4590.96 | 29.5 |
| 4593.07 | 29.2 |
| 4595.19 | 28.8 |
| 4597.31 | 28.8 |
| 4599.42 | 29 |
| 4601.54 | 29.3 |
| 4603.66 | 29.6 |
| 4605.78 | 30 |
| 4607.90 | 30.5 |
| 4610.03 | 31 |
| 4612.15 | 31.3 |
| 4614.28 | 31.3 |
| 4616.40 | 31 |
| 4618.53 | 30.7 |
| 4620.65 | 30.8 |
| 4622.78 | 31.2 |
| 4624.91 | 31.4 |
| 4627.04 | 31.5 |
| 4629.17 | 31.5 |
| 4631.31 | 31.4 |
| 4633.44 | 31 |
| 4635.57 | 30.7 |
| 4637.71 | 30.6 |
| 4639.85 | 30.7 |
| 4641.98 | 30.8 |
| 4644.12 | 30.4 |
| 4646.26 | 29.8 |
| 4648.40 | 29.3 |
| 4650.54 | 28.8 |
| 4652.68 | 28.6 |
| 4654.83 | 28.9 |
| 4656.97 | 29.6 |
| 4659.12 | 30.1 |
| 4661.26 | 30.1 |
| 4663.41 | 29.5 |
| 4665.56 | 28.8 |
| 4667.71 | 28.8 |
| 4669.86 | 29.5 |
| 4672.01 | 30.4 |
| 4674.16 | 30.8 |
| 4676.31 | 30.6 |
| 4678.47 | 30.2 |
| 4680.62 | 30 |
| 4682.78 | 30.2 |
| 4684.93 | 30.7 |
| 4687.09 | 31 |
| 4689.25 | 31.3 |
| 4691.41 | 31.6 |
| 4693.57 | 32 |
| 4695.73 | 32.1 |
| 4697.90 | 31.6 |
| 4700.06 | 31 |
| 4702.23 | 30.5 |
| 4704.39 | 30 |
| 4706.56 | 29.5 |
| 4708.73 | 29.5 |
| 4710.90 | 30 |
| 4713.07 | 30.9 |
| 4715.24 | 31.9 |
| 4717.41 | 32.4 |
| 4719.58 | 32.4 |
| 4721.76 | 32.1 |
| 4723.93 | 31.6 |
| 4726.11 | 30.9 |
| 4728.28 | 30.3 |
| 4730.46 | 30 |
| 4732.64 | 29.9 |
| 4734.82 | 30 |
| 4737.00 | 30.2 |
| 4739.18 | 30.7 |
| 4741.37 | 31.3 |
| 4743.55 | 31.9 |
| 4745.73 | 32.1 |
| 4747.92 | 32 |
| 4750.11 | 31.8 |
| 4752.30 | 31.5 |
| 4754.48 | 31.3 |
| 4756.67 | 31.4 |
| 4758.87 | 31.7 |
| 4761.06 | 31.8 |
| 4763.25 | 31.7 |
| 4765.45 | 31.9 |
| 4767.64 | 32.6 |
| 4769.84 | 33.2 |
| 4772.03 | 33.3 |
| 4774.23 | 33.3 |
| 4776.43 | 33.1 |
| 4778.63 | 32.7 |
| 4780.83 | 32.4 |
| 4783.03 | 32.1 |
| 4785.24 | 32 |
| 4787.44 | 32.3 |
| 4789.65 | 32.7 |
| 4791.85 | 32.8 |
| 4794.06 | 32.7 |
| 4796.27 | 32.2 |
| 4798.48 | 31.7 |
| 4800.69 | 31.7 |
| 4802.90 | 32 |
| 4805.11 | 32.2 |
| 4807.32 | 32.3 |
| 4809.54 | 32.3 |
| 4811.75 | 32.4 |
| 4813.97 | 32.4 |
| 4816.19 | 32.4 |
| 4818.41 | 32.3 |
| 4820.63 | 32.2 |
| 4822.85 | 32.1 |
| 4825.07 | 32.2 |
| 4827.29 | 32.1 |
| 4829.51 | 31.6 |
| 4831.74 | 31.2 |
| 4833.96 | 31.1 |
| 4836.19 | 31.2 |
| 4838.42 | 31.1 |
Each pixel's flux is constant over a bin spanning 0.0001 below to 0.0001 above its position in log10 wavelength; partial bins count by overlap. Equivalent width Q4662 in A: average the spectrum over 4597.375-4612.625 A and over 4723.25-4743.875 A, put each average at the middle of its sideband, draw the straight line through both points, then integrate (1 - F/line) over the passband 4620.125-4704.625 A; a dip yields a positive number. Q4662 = -0.5 A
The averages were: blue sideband 30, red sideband 30.6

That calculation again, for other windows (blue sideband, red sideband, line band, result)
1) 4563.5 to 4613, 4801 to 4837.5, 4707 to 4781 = -0.9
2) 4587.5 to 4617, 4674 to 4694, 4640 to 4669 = 0.9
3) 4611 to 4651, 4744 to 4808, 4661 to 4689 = 1.0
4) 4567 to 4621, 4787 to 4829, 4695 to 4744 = 0.5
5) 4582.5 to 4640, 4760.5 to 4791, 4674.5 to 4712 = 0.8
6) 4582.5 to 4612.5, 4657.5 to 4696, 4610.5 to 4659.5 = -1.0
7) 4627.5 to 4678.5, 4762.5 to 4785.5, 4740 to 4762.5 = 0.3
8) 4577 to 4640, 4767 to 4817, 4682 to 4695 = 0.0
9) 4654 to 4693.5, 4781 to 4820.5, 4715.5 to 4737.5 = 0.0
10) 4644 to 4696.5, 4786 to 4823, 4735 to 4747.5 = 0.0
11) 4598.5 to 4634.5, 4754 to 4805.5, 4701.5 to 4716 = 0.6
